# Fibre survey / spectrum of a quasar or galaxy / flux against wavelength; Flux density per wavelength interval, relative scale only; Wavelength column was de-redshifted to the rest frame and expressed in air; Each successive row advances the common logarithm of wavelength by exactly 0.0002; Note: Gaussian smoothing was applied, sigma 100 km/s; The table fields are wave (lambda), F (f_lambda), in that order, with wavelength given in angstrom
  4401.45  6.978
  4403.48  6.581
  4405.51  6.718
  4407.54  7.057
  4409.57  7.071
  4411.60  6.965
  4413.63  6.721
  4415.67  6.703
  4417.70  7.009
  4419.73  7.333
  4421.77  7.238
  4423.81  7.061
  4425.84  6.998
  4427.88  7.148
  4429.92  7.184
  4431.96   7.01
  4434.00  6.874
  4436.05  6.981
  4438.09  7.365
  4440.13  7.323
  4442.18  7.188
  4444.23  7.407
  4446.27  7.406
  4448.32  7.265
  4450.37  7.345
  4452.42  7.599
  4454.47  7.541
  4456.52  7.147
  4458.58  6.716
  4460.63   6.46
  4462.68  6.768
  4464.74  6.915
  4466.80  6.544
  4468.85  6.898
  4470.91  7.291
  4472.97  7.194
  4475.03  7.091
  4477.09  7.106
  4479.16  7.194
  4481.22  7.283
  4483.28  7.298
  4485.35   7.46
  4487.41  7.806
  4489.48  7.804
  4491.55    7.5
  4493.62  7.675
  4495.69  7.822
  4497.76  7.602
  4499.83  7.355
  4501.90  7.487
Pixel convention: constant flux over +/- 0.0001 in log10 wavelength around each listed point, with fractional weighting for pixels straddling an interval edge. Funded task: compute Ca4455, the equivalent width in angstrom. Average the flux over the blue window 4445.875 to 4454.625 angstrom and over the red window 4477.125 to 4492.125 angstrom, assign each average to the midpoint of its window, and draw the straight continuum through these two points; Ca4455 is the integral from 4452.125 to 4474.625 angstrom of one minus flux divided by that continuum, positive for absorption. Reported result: 1.3 angstrom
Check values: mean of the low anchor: 7.42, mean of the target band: 6.99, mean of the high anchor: 7.45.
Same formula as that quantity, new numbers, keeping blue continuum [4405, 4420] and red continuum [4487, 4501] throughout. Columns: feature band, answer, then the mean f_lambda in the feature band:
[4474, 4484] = 0.43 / 7.19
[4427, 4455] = -0.27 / 7.26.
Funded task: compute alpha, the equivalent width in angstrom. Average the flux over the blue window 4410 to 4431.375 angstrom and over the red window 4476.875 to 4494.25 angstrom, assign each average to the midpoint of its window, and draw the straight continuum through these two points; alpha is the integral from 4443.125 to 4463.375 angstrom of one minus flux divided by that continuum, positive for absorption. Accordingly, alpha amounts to 0.2 angstrom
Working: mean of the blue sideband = 7.04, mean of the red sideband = 7.47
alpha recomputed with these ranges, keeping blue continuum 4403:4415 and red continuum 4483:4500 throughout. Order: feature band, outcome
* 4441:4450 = -0.2 angstrom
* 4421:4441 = -0.2 angstrom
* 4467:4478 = 0.5 angstrom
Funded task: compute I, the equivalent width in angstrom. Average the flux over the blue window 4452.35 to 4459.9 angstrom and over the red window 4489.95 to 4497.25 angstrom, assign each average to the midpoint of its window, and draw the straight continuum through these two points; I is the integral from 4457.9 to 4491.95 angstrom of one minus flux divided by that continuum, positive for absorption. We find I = 1.3 angstrom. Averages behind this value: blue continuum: 7.17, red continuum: 7.67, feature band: 7.14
